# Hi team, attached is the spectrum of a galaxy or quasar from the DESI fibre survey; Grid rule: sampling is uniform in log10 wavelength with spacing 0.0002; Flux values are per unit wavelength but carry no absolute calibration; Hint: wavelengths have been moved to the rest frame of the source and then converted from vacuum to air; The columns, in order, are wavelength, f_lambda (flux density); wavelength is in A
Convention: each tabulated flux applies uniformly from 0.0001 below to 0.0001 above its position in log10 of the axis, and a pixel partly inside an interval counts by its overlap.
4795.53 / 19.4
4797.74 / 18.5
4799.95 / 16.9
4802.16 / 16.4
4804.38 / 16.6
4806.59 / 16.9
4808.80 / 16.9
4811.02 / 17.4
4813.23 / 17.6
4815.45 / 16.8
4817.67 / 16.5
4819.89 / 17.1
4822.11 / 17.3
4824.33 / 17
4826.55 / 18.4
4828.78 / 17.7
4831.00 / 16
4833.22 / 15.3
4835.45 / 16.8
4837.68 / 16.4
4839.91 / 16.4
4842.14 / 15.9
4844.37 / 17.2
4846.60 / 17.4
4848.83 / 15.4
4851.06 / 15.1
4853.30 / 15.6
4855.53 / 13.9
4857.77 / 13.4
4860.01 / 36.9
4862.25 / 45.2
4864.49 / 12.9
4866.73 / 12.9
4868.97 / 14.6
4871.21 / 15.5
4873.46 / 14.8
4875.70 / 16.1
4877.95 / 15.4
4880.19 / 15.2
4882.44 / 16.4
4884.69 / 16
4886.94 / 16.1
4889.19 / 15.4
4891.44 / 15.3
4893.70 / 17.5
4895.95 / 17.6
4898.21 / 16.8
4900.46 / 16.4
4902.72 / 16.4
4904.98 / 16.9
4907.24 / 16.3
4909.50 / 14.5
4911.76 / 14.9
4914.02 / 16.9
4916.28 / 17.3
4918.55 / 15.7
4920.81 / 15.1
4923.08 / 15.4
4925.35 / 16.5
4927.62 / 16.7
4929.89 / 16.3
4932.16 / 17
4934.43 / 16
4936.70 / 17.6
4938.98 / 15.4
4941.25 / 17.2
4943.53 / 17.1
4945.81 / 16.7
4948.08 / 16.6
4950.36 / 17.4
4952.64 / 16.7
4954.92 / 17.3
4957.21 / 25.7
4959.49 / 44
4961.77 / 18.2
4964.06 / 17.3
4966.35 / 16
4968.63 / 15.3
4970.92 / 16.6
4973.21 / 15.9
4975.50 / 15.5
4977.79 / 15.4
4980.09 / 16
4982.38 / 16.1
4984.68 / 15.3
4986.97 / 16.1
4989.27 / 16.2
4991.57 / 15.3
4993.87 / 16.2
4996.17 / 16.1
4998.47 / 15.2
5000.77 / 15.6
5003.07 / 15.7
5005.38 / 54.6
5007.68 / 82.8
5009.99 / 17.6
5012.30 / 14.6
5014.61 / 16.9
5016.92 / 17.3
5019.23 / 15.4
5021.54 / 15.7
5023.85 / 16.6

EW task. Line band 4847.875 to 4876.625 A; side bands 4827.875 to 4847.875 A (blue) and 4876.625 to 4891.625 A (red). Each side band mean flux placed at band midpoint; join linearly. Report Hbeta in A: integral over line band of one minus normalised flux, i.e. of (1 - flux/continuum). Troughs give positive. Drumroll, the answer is -4.6 A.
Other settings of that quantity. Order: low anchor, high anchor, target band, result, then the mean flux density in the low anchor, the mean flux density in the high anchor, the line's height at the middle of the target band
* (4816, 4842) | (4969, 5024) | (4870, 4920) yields 5.86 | 16.8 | 20.4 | 18.2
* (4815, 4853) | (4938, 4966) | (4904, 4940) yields 5.47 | 16.6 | 19.9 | 19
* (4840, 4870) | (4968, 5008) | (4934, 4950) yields 2.58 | 18.9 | 20.5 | 19.9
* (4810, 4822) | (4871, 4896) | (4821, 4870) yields -4.57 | 17.1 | 15.9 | 16.6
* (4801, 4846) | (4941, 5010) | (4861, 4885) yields 0.36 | 16.8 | 21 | 18.2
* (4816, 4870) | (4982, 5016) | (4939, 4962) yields 1.07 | 18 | 23.1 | 21.5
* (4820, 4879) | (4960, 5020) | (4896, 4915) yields 2.58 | 17.7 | 20.4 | 18.8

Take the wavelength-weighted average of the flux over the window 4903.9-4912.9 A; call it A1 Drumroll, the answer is 15.7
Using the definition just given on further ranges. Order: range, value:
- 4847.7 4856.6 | 15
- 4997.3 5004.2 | 15.5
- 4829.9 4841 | 16.2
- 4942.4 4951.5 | 17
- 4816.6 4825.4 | 17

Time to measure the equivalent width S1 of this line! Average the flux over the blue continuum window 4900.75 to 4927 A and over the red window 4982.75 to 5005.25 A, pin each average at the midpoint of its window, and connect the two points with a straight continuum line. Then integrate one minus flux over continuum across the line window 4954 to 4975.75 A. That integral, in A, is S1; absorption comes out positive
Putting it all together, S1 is -4.4 A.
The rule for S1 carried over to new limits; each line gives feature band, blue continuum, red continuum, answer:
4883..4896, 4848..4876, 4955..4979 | 1.9 A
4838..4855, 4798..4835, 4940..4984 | 1.2 A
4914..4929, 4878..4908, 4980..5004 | 0.0 A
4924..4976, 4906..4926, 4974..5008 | 0.2 A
